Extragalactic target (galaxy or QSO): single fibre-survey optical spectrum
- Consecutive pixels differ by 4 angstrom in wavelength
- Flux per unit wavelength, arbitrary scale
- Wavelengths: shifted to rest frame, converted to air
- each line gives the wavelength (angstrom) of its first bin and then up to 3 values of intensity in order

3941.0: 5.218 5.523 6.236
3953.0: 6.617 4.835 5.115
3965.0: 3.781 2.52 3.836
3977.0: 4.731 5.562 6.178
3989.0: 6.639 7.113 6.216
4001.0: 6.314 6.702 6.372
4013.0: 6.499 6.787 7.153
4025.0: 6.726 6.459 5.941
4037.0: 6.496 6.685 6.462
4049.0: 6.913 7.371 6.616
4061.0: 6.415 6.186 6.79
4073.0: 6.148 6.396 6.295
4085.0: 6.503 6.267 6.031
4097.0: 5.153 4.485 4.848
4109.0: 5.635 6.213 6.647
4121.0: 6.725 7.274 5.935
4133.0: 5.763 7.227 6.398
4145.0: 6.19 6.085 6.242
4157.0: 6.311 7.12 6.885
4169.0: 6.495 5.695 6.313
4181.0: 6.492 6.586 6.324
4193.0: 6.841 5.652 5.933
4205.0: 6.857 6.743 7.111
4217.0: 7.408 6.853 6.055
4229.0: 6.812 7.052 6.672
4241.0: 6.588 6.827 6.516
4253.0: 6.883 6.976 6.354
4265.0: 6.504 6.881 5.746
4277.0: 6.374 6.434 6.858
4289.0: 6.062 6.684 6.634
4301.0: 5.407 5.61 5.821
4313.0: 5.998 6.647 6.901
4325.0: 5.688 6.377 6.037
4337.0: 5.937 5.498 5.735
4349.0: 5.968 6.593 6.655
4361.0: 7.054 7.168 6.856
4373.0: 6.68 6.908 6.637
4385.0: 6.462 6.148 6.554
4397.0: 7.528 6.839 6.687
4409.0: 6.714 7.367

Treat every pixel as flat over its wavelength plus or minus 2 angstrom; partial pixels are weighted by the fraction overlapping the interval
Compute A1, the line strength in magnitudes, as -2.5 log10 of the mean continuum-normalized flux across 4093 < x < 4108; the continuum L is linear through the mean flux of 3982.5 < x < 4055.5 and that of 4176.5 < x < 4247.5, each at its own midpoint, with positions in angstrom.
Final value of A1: 0.29 mag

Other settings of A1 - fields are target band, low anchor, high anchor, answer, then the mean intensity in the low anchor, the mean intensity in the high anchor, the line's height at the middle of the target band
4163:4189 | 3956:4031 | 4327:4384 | -0.05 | 5.78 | 6.44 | 6.11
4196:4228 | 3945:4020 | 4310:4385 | -0.08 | 5.69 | 6.4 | 6.14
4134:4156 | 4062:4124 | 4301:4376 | -0.05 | 6.05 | 6.27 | 6.1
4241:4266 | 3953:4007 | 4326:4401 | -0.08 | 5.4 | 6.49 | 6.17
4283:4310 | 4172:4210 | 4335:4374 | 0.04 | 6.35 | 6.41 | 6.39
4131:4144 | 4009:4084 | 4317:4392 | 0.01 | 6.57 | 6.41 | 6.52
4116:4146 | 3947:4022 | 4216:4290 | -0.05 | 5.73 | 6.62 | 6.22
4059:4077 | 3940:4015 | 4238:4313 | -0.10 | 5.58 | 6.39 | 5.83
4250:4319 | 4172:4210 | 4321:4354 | -0.04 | 6.35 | 6.02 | 6.14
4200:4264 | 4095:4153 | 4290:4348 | -0.12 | 6.05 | 6.07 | 6.06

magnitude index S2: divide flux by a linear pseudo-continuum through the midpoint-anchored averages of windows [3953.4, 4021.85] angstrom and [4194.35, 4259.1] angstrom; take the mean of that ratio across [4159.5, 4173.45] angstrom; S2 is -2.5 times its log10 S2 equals -0.033 mag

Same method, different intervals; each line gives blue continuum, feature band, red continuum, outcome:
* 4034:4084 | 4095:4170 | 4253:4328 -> 0.05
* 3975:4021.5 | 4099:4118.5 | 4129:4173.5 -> 0.15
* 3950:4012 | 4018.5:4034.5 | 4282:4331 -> -0.17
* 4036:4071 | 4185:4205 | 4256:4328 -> 0.03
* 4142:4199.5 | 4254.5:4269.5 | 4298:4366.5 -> -0.07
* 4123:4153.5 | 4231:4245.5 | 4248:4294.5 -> -0.05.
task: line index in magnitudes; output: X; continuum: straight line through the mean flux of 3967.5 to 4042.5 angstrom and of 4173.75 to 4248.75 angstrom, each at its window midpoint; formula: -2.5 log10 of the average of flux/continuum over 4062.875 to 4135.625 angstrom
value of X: 0.04 mag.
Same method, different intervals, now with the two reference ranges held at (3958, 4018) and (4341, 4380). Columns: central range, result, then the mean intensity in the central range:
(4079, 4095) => -0.08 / 6.27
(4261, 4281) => -0.01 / 6.38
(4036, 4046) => -0.15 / 6.56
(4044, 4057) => -0.20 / 6.9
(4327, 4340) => 0.07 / 6.07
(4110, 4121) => -0.09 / 6.41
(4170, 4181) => -0.01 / 6.14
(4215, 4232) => -0.10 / 6.8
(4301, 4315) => 0.12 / 5.75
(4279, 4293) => -0.02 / 6.48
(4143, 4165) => -0.07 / 6.43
